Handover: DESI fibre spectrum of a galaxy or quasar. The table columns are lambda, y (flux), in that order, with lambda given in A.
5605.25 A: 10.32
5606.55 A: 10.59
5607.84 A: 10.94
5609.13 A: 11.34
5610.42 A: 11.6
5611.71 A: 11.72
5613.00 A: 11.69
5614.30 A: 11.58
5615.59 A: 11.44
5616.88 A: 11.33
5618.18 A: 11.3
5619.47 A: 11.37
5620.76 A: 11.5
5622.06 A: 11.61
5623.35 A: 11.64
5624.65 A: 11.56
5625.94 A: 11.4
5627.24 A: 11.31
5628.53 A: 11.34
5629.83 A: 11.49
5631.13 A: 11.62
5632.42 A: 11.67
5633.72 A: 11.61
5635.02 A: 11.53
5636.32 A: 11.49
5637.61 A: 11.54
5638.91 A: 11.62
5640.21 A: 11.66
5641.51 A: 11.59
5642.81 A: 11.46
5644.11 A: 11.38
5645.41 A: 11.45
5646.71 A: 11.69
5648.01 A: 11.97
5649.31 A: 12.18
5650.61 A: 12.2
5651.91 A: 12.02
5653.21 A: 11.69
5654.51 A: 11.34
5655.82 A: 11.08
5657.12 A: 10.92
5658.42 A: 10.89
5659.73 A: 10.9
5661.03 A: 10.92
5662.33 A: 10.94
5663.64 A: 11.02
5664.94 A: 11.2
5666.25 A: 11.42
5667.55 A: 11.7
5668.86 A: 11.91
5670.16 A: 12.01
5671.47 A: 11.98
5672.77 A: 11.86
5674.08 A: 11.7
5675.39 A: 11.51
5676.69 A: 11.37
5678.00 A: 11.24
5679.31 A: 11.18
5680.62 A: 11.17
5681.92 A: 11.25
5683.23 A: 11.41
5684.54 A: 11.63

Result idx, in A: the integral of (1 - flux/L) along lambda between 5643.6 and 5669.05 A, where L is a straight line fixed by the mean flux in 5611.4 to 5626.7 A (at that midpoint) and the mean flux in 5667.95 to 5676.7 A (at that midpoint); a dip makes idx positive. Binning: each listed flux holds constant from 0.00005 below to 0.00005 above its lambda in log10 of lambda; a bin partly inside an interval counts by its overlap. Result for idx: 0.6 A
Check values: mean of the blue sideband 11.5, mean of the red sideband 11.8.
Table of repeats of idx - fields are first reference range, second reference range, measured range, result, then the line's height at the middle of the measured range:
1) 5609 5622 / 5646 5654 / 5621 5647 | 0.5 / 11.7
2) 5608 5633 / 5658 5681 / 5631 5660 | -0.3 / 11.4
